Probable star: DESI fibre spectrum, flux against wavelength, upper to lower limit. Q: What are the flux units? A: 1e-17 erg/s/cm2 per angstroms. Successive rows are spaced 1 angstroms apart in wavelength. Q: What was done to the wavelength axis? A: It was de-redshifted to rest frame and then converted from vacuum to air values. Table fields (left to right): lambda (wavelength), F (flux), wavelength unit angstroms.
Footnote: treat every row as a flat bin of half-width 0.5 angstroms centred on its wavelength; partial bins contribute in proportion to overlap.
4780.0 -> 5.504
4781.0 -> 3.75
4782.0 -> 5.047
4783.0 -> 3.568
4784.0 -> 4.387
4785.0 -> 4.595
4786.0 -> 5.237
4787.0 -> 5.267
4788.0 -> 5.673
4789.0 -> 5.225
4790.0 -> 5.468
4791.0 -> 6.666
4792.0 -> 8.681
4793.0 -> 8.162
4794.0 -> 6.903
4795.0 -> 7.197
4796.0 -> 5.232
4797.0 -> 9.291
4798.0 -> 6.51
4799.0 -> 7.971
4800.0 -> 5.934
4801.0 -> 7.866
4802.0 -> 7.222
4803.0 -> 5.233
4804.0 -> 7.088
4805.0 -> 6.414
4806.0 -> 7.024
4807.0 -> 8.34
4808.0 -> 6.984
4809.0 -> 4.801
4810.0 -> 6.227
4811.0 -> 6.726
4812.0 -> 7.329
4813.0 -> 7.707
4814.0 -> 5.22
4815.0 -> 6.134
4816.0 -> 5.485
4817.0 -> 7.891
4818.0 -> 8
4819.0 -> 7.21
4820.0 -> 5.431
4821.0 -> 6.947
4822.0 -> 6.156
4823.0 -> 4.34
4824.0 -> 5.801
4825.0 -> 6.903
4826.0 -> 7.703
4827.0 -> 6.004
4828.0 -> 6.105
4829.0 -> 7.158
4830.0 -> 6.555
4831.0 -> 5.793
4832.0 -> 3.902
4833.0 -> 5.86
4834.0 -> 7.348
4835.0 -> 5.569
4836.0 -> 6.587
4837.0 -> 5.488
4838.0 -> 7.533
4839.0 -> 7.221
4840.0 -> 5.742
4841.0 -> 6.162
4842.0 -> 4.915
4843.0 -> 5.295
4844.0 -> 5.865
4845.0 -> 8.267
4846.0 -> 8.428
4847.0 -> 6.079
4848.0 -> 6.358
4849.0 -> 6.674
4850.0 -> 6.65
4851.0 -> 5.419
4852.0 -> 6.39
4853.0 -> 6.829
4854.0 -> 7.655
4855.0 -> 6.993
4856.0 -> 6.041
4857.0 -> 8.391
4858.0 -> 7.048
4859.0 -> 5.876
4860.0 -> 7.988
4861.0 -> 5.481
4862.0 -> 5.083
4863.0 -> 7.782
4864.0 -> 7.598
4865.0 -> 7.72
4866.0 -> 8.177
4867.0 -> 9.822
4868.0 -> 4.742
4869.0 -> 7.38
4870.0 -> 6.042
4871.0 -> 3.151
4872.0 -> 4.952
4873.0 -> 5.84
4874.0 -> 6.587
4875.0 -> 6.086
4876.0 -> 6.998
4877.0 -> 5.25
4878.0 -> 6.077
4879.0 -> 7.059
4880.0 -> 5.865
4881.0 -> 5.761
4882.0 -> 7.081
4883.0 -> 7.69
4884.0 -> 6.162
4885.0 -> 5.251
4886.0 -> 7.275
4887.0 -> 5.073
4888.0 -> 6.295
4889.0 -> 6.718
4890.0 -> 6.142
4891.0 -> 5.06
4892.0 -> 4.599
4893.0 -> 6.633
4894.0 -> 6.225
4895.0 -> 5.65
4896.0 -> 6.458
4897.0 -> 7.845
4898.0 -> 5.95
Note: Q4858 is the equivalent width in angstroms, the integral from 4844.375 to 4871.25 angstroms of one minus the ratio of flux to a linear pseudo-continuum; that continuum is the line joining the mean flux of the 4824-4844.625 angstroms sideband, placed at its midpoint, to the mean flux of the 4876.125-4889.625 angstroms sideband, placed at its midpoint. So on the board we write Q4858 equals -2.6 angstroms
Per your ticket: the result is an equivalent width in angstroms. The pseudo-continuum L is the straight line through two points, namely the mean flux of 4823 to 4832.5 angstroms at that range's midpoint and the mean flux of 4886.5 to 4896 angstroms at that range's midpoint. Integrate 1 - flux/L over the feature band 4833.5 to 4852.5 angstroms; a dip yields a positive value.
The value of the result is -1.2 angstroms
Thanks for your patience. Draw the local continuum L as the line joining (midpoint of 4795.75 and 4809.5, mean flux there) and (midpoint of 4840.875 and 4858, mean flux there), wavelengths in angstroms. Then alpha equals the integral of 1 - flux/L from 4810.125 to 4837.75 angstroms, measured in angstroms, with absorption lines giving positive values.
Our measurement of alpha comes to 1.7 angstroms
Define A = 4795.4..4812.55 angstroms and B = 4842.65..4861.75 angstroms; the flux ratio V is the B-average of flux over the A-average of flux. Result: 1.0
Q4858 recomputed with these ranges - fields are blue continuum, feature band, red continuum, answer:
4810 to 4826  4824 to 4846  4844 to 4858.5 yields 1.3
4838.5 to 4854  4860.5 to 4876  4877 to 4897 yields -0.3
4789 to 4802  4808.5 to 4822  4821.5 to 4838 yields 0.0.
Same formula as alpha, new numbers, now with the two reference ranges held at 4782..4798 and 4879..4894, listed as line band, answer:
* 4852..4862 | -1.1 angstroms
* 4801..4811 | -0.9 angstroms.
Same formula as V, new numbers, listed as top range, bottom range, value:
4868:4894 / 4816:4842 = 0.95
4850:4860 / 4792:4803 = 0.94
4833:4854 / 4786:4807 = 0.96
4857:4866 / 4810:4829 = 1.07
